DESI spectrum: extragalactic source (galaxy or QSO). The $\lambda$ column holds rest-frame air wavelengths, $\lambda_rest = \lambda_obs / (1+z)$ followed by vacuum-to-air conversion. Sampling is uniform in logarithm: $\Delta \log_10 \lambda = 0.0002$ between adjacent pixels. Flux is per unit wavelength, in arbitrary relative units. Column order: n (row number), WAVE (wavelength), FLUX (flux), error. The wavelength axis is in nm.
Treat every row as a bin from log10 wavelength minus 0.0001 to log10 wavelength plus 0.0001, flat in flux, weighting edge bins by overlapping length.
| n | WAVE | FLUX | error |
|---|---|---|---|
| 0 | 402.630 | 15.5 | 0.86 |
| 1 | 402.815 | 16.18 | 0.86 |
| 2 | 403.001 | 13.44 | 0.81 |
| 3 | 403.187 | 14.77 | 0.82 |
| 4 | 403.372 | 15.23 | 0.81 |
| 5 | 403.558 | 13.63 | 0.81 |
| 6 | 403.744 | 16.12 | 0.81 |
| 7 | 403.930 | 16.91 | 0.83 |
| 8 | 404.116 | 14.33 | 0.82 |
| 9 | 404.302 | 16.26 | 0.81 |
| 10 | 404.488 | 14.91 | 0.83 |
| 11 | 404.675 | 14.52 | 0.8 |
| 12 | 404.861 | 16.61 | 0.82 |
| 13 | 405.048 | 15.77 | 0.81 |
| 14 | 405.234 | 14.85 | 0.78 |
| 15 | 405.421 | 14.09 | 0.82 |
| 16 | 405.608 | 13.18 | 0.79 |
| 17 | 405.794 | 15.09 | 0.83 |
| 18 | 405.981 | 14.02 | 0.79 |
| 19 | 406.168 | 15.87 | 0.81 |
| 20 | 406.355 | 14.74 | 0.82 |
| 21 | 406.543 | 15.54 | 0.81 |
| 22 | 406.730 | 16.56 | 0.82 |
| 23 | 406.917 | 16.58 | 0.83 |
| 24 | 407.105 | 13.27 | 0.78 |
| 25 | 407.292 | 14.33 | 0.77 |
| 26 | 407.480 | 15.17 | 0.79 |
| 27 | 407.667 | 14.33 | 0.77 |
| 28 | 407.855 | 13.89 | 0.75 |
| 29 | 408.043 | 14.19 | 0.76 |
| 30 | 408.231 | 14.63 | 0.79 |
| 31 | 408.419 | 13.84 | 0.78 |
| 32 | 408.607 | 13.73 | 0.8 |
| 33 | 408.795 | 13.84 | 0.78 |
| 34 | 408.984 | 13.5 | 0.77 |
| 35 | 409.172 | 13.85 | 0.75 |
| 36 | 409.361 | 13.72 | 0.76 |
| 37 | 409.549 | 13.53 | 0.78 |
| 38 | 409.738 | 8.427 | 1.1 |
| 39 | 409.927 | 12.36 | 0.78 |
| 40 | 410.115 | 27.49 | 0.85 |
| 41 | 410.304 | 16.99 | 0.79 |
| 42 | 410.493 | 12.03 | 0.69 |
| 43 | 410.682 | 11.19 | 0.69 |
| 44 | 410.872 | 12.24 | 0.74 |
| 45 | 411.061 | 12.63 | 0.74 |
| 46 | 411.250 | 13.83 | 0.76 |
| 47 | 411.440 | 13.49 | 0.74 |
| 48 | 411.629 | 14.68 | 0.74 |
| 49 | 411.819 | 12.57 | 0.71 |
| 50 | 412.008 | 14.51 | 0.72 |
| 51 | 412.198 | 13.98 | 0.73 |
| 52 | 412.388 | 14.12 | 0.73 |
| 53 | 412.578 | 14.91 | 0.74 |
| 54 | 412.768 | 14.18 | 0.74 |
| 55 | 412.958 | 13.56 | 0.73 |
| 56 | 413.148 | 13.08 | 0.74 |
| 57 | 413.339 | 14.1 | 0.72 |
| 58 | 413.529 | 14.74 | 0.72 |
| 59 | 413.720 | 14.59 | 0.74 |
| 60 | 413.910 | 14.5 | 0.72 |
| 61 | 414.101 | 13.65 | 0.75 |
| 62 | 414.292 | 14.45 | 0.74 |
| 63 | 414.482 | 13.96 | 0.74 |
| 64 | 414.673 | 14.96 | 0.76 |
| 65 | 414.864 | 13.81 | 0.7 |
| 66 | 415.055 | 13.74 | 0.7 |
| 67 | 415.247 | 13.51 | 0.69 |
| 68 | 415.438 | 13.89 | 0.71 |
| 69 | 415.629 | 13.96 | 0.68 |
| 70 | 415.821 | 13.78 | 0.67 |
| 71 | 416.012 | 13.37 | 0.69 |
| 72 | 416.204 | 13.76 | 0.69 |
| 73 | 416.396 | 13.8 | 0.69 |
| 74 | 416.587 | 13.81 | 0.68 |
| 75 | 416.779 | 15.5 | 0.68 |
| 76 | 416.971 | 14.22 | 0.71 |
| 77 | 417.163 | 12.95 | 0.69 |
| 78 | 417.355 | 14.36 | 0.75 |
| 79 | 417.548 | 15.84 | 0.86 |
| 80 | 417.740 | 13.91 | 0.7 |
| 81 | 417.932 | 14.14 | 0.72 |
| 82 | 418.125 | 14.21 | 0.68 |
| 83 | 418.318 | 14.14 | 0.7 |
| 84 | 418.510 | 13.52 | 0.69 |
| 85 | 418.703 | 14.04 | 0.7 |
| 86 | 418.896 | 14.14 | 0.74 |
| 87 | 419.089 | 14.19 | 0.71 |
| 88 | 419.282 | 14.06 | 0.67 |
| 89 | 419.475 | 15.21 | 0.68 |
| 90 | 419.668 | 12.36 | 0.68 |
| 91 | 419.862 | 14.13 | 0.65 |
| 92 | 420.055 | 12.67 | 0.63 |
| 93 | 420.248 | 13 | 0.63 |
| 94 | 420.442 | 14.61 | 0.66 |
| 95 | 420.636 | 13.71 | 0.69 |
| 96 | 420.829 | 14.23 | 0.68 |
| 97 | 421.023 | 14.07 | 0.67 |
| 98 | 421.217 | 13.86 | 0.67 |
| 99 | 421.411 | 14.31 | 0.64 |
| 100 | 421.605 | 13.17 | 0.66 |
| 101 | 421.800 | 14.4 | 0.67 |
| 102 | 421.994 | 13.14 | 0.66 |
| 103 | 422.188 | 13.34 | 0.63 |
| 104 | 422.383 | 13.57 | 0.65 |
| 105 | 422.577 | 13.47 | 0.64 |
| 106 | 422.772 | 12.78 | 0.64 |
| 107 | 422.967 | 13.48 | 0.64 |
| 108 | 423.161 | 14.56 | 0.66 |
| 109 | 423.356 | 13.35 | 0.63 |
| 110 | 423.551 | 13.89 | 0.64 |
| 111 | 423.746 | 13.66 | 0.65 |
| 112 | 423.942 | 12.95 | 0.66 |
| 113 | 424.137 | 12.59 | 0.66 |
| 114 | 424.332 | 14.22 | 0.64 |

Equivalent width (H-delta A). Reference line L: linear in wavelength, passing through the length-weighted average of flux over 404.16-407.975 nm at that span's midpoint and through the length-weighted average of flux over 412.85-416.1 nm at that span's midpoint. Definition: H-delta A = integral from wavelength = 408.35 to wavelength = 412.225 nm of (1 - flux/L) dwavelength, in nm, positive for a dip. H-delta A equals 0.15 nm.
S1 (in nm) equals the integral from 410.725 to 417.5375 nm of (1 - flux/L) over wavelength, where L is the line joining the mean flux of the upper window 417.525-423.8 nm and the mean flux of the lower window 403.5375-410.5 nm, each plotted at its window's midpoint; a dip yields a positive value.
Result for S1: 0.19 nm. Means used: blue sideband 14.9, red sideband 13.8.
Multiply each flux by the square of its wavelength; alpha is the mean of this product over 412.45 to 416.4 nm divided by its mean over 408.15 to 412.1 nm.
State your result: 1.03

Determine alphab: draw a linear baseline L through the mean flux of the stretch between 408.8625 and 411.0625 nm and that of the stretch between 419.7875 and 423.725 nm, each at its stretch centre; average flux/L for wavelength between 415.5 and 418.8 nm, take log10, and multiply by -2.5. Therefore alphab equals -0.019 mag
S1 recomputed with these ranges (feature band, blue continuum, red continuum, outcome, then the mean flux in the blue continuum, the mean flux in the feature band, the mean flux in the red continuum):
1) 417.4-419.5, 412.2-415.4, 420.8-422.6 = -0.06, 14.1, 14.3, 13.7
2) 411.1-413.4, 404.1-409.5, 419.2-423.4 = 0.07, 14.7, 13.9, 13.7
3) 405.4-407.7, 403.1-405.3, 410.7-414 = 0.00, 15.3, 14.9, 13.8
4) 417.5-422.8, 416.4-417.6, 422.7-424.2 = 0.02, 14.3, 13.9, 13.4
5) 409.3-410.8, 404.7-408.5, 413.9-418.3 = 0.01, 14.8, 14.4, 14.1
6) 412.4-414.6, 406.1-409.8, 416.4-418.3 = 0.01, 14.2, 14.2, 14.3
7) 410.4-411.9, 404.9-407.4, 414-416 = 0.16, 15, 12.8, 13.9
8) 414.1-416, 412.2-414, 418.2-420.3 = 0.01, 14.2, 14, 13.8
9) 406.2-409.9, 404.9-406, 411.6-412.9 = 0.09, 14.6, 14.1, 14.1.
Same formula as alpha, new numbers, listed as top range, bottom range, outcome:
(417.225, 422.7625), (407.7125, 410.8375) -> 1.03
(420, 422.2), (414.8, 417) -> 1.01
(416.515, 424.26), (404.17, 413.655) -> 1.02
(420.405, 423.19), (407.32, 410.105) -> 1.05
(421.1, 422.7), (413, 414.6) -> 1.00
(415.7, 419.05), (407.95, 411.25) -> 1.04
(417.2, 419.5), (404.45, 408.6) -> 1.02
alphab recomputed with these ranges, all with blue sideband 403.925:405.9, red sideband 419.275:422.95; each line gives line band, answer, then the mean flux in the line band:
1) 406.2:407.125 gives -0.044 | 15.5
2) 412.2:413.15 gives 0.025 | 14.1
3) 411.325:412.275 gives 0.048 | 13.8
